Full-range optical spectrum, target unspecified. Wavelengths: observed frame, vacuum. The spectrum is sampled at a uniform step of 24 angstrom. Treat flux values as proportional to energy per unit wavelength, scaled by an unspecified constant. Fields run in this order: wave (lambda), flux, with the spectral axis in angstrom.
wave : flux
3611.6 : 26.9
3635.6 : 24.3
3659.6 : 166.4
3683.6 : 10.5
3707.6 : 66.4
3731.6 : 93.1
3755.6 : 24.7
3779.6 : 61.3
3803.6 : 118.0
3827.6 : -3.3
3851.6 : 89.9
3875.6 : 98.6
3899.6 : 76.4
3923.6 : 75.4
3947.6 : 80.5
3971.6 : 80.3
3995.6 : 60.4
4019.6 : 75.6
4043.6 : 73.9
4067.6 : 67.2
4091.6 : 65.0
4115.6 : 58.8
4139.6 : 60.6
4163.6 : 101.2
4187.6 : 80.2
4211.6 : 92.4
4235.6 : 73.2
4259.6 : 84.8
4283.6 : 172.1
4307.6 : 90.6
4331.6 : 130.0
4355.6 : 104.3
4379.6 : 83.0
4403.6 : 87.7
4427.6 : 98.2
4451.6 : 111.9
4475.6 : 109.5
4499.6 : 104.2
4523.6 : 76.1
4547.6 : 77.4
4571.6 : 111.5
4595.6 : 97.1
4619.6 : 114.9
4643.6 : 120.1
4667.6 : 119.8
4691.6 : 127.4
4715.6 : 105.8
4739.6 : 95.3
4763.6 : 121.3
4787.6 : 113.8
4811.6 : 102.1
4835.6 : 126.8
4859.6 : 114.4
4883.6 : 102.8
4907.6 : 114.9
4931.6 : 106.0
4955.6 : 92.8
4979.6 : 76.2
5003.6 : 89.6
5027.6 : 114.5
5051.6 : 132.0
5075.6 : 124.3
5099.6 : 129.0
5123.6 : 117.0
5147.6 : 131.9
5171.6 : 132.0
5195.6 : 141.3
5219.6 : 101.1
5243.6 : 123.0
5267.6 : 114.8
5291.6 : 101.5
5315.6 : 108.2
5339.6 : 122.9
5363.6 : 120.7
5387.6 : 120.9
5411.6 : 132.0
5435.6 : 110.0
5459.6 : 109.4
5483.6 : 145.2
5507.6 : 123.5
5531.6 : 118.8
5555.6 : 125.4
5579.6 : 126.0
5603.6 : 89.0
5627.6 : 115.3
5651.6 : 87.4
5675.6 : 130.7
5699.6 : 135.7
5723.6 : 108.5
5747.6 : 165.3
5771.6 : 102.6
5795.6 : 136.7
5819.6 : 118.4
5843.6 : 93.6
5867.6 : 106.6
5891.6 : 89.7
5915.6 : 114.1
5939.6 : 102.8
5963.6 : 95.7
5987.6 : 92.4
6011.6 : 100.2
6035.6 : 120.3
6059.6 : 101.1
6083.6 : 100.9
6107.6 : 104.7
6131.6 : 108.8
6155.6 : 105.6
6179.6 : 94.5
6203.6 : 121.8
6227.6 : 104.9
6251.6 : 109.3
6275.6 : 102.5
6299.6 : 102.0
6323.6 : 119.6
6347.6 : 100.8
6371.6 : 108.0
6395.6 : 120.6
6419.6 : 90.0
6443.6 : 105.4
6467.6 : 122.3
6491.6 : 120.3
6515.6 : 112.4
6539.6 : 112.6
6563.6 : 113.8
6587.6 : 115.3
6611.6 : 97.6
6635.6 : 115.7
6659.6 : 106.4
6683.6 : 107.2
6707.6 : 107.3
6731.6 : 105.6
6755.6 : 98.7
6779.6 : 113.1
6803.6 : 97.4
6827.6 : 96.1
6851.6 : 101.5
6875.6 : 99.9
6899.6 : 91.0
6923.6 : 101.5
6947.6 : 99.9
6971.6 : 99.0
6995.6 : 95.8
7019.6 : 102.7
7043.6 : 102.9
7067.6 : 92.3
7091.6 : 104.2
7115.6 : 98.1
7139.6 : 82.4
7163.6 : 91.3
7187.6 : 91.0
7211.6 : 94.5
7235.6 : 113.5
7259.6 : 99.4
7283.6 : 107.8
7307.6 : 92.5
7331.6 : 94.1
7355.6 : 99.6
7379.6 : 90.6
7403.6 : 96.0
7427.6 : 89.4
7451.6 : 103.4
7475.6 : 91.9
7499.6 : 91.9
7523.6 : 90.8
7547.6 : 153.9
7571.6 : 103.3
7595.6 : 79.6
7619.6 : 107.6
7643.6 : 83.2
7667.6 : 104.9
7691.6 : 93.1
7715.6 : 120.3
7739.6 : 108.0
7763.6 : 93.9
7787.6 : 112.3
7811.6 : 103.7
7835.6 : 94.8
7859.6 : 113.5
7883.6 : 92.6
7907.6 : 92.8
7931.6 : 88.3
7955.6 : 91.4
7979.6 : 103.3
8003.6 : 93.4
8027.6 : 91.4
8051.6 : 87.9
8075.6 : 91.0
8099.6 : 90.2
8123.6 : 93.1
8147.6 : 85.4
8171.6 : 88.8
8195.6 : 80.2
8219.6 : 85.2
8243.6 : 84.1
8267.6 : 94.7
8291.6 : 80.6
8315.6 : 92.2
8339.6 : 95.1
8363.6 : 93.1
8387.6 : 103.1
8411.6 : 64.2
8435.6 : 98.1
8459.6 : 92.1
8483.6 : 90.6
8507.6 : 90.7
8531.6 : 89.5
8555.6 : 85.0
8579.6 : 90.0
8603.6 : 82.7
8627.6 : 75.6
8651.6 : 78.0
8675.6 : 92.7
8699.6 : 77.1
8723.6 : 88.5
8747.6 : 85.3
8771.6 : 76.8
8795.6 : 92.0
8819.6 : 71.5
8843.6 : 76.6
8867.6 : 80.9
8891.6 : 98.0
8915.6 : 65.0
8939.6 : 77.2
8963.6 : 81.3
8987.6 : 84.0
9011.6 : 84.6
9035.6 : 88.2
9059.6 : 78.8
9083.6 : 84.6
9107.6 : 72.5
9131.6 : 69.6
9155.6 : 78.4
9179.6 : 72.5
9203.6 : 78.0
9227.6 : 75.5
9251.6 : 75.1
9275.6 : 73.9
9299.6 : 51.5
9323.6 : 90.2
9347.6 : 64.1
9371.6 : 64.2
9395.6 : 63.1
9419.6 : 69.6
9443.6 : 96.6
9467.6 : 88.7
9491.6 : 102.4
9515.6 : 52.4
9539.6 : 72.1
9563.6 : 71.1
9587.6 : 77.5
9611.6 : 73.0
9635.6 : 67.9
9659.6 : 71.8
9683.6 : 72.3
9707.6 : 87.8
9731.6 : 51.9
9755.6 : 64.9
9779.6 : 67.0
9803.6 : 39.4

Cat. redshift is 0.149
